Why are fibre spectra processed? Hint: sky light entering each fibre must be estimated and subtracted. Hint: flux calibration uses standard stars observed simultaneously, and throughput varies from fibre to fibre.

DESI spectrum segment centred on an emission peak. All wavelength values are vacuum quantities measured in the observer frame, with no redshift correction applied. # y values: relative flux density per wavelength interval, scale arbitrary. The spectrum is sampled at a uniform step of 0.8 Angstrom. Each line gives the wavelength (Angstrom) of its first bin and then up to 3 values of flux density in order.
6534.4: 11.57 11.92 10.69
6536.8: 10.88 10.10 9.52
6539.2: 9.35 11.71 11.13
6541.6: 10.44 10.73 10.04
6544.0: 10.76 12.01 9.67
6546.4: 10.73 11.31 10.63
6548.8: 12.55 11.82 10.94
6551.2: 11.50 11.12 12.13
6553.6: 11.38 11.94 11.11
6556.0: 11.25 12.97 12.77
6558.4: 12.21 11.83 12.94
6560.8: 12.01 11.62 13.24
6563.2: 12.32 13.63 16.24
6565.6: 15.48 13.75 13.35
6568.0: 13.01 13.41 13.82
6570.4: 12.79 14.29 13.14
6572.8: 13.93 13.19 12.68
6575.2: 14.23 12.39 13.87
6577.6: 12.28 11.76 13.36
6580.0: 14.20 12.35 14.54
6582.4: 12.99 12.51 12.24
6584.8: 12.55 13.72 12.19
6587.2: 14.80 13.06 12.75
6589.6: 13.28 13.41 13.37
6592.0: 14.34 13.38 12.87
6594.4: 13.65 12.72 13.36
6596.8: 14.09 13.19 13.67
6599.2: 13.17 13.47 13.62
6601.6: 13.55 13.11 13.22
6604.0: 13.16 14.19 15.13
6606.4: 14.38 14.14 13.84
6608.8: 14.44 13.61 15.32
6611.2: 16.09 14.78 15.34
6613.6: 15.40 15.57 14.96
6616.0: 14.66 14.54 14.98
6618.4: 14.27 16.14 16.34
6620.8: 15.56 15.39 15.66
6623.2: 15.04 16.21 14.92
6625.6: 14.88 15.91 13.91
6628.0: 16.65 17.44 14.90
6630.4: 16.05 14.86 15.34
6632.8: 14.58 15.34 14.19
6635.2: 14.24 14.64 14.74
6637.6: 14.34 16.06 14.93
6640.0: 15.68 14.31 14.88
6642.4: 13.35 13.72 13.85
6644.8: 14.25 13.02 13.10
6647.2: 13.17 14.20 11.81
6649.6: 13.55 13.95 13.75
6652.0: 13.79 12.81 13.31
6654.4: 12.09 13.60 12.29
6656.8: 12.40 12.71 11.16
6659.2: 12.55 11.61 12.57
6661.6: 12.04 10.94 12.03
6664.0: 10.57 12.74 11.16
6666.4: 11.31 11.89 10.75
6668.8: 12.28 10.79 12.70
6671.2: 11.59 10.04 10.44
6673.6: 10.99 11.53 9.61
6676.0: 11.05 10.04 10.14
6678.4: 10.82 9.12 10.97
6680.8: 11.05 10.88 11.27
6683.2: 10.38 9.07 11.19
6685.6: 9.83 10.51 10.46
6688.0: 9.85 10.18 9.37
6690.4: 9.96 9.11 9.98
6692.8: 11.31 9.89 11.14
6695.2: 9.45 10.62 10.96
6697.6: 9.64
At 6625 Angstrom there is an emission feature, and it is C III] 1909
